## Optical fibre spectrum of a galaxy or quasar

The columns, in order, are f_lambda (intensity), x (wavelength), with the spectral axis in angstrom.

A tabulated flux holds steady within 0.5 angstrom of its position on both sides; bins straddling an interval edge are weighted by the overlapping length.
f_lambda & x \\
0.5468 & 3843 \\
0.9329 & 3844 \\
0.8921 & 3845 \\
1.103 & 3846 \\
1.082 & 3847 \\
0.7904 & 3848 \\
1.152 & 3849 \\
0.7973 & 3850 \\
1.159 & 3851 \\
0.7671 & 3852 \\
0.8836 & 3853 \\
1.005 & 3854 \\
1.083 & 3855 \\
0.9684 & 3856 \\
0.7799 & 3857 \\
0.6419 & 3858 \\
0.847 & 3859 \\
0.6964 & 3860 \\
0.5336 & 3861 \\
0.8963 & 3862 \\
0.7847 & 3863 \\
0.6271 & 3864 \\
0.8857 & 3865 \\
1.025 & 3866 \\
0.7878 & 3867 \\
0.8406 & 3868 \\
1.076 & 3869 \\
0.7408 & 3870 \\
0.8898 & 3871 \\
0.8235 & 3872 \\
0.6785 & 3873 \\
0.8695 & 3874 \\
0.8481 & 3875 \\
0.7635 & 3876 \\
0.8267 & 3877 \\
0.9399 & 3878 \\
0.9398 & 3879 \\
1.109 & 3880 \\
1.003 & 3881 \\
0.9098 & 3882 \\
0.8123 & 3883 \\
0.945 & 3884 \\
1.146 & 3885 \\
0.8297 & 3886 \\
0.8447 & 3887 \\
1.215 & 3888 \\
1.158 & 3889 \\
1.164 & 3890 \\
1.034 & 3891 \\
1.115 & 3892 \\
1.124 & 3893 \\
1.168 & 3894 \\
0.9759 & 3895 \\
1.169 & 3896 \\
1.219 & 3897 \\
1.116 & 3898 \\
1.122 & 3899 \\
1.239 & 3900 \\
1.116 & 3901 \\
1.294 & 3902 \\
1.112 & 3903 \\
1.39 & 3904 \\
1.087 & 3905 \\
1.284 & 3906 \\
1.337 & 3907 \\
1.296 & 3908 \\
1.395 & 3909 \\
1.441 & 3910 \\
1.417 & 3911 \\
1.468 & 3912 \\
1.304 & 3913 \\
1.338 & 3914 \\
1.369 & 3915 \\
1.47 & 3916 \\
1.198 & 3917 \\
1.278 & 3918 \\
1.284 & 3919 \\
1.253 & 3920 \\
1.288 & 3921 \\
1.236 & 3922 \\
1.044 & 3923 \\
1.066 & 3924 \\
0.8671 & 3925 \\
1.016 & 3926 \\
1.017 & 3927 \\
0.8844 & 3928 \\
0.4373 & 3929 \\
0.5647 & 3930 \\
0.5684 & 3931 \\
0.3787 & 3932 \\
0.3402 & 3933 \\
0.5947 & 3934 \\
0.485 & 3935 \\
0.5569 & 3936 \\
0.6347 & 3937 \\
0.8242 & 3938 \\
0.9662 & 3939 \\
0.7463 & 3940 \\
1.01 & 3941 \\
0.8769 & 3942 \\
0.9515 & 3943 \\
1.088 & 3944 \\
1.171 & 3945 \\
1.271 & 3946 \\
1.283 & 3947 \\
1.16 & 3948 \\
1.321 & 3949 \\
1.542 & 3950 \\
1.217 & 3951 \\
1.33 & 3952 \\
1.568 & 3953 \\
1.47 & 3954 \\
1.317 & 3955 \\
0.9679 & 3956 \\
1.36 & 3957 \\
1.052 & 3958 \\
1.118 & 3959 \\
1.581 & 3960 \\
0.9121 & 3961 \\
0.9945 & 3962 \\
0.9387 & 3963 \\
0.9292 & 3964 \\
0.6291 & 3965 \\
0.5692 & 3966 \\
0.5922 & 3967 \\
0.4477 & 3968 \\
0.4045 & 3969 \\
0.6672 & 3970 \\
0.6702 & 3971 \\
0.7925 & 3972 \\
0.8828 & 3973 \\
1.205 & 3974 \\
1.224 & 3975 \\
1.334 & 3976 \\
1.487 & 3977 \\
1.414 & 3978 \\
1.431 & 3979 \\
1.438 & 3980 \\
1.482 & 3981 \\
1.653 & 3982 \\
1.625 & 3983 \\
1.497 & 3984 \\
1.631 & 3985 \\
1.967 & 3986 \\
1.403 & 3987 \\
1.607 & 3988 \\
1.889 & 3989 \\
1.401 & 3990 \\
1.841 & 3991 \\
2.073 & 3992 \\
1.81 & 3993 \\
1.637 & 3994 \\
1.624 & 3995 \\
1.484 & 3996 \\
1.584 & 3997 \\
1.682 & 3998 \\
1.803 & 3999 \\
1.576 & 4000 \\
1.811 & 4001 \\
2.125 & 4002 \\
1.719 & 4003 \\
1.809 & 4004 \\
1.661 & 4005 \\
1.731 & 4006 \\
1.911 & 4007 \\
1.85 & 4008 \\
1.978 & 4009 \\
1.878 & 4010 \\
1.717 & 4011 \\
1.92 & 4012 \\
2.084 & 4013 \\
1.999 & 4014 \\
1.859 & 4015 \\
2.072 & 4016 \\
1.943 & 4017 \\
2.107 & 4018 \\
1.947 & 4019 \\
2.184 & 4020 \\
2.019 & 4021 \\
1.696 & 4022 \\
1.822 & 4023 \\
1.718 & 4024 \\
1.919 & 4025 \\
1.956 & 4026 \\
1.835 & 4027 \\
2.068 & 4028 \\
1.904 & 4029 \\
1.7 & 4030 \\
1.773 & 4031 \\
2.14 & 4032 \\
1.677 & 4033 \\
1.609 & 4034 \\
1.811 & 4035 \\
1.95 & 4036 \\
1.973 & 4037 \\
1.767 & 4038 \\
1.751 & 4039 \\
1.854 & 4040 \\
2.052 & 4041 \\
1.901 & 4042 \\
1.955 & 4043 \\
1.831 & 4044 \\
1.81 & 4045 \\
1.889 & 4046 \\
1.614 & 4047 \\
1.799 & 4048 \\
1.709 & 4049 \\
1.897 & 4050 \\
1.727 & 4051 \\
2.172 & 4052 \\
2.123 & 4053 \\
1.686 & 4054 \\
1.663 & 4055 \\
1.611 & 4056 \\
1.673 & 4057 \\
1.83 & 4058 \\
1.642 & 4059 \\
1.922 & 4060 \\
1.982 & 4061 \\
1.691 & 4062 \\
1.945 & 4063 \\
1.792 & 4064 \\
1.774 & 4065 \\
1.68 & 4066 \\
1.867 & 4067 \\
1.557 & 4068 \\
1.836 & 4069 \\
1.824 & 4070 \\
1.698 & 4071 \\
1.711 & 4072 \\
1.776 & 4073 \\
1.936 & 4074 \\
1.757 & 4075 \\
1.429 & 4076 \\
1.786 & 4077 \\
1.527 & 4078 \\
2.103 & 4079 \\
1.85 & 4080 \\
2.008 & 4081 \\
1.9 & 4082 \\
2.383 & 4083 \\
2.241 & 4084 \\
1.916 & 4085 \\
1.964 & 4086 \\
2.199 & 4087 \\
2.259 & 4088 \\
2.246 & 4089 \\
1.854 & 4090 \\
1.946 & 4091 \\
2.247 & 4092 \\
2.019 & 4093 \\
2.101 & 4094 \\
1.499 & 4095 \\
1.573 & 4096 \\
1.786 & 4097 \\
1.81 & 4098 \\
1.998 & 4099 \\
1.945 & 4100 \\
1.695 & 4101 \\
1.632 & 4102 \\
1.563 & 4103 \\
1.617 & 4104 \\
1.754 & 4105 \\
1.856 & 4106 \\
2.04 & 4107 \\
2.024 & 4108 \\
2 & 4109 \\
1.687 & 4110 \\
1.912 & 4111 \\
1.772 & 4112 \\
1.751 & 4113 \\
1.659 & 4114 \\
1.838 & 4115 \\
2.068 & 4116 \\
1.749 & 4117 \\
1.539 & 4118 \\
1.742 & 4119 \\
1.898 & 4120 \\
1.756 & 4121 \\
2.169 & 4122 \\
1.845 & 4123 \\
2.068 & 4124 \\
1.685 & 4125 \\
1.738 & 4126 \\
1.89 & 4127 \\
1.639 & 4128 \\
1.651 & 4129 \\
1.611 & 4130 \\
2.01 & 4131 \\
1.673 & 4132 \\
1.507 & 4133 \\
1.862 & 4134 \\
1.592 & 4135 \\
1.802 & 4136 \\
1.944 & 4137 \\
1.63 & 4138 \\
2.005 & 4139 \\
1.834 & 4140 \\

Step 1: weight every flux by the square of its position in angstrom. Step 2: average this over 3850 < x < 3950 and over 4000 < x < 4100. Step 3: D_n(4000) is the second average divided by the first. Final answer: 2.0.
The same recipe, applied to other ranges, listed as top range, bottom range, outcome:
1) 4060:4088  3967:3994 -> 1.45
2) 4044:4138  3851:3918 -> 1.96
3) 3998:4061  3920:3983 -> 1.91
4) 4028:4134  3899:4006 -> 1.61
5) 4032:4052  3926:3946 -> 2.54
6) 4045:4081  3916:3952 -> 1.97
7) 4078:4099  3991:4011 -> 1.17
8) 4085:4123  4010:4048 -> 1.03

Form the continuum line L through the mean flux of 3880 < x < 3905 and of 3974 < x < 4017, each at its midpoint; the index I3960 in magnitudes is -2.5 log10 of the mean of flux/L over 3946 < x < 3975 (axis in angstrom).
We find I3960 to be 0.39 mag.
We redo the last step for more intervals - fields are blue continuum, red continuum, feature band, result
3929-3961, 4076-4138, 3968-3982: 0.056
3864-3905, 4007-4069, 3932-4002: 0.214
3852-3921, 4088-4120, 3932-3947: 0.450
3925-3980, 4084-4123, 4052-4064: -0.134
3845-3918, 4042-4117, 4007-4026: -0.211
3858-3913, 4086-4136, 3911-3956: 0.141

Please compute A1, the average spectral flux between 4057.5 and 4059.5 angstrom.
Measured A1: 1.74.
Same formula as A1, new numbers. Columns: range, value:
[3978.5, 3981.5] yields 1.45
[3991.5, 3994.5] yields 1.84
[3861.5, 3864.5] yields 0.769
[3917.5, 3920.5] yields 1.27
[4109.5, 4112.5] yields 1.79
